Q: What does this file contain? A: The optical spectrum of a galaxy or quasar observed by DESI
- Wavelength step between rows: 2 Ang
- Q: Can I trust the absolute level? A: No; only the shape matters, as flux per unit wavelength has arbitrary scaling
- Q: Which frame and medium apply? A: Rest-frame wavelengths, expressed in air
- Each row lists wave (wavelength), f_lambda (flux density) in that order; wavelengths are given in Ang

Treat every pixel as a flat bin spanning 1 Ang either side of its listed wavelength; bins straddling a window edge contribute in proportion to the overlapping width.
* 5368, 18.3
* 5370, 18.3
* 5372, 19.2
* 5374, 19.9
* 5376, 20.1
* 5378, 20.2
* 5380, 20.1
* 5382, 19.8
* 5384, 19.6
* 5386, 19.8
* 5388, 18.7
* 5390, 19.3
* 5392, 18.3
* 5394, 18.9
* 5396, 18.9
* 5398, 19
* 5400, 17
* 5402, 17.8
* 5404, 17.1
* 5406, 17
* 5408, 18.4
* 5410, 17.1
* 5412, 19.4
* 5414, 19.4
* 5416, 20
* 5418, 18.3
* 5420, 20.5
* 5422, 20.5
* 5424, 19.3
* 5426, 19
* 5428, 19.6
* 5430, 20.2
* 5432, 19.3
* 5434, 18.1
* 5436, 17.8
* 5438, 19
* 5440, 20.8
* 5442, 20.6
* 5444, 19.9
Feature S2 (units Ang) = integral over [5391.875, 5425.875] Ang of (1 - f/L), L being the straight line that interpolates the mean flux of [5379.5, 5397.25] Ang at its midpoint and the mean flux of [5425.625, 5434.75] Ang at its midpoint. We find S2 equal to 1.07 Ang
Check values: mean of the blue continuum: 19.2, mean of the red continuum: 19.3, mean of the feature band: 18.7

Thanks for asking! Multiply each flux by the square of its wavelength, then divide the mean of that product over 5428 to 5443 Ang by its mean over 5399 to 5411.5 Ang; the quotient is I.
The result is 1.12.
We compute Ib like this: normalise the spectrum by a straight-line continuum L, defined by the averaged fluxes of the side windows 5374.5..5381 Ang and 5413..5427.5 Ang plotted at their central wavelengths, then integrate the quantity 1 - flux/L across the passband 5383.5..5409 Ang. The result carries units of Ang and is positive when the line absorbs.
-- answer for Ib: 1.9 Ang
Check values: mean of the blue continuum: 20.1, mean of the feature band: 18.4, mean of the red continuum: 19.6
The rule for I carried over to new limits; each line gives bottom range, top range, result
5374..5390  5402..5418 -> 0.94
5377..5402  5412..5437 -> 1.03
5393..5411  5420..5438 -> 1.09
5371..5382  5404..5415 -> 0.92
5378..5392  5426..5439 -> 0.99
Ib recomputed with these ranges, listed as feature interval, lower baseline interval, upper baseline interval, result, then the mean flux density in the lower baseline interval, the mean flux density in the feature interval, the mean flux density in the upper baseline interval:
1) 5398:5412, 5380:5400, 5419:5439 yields 1.11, 19.1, 17.7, 19.3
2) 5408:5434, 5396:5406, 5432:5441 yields -1.20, 17.8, 19.3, 19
